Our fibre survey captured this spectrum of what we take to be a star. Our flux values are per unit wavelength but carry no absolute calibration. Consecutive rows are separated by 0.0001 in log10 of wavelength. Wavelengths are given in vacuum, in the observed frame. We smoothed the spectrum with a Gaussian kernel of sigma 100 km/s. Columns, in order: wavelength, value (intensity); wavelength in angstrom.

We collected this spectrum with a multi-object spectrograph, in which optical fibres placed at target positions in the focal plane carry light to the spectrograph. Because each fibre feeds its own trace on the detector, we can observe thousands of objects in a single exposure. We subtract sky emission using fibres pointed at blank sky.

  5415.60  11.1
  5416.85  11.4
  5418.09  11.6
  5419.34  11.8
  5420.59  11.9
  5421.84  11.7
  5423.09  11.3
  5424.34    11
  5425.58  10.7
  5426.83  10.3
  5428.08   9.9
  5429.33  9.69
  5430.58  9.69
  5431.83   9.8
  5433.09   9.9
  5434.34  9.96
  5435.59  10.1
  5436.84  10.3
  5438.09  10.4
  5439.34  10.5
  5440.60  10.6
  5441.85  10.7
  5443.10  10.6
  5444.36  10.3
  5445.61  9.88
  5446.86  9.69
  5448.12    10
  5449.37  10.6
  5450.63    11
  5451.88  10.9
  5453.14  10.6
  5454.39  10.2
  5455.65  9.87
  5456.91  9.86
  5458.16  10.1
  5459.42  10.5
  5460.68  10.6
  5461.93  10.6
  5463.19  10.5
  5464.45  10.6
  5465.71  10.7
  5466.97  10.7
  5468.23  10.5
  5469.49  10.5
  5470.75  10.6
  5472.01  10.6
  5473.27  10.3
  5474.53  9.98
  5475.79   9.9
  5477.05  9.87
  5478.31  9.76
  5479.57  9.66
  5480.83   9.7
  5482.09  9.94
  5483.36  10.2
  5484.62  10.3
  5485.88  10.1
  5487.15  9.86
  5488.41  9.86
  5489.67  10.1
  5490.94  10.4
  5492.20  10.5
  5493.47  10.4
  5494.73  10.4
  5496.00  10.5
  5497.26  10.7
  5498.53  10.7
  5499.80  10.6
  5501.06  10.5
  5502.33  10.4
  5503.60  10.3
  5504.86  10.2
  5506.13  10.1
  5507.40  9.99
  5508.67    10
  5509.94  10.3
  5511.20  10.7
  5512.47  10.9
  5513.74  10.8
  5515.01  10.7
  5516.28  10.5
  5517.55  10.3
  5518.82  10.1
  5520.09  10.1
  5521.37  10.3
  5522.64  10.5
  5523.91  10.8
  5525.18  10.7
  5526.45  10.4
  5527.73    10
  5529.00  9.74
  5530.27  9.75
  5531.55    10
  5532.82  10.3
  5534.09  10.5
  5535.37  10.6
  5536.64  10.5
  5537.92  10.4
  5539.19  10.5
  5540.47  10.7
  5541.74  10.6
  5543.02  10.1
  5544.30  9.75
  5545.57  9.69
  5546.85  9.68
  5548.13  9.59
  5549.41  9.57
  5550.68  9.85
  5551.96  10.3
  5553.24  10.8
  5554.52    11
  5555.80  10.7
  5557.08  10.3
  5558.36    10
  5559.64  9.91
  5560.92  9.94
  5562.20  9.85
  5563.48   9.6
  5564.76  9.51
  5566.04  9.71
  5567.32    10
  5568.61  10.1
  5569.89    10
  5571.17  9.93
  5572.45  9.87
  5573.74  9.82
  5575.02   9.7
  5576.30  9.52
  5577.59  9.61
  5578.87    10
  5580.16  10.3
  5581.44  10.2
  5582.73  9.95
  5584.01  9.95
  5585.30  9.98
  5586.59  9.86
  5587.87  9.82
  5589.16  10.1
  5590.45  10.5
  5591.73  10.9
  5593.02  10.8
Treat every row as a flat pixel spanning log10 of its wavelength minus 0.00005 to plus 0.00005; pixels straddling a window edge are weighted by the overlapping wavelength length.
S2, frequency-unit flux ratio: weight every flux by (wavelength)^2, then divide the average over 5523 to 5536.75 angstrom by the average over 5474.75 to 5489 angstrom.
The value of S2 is 1.06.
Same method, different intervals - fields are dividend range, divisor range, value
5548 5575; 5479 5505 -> 1.00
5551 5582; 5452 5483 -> 1.01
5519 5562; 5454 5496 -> 1.02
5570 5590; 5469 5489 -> 1.02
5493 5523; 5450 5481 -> 1.02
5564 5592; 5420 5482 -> 1.01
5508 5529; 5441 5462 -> 1.03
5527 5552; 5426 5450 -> 1.03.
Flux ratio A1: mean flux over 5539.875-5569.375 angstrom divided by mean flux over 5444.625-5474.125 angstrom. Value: 1.0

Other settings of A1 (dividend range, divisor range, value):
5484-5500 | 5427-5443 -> 1.02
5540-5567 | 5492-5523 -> 0.97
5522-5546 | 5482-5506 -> 1.00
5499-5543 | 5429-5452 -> 1.01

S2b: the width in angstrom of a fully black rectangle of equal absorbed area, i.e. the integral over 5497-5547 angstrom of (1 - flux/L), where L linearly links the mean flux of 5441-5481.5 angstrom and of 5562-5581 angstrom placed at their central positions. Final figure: -1.4 angstrom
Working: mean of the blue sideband 10.3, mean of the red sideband 9.84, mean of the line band 10.3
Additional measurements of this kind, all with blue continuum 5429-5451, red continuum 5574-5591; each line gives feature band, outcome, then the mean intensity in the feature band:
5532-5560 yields -0.63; 10.2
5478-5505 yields -0.34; 10.2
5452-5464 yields -0.20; 10.3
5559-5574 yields 0.19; 9.85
